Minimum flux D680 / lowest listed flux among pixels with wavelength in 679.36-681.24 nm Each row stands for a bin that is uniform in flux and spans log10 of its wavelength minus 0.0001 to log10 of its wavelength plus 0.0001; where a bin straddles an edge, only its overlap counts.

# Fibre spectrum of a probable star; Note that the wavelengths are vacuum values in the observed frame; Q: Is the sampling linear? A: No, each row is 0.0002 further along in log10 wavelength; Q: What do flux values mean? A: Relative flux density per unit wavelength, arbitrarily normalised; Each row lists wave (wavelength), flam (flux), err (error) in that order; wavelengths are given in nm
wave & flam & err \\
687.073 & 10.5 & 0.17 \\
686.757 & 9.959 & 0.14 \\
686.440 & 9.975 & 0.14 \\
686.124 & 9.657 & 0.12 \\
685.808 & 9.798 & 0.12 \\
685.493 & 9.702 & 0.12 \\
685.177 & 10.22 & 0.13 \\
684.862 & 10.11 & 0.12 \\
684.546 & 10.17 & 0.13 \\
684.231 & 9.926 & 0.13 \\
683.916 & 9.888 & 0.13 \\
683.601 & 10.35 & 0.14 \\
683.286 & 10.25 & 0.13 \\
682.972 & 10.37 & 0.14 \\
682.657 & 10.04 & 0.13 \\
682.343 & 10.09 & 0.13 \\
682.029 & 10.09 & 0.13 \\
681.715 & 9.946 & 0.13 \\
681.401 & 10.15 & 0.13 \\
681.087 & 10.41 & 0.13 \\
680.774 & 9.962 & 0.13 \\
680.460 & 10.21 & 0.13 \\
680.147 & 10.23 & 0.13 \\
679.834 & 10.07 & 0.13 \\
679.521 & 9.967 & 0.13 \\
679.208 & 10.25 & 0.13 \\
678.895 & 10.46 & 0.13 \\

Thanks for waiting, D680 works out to 9.962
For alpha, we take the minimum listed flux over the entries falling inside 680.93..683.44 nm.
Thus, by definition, 9.946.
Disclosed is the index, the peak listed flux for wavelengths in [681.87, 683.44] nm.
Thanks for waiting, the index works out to 10.37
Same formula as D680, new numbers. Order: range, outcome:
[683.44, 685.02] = 9.888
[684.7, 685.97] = 9.702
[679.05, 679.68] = 9.967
